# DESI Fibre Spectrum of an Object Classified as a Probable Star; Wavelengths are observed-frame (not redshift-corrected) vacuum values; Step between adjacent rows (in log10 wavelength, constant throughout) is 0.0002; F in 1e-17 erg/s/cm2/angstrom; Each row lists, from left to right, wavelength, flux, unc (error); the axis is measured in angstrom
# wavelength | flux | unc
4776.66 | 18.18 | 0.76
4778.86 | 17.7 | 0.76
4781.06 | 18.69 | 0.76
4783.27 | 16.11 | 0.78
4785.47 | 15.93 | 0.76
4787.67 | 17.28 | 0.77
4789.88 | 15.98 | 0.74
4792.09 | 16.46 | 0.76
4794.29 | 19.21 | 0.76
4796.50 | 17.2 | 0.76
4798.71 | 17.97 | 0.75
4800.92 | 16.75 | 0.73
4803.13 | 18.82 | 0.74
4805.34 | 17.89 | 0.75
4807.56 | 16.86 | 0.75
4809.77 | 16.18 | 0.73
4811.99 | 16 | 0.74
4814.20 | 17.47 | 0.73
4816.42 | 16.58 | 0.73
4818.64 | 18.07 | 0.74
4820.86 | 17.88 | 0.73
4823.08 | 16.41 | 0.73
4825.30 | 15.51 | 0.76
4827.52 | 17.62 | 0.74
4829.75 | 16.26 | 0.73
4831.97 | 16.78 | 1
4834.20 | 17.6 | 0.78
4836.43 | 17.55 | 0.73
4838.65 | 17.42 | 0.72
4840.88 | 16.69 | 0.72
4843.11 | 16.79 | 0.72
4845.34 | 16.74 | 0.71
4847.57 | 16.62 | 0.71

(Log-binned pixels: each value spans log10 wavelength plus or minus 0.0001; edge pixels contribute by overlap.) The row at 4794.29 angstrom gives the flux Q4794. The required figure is 19.21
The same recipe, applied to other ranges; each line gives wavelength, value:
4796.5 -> 17.2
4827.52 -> 17.62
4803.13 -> 18.82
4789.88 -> 15.98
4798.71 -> 17.97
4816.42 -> 16.58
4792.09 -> 16.46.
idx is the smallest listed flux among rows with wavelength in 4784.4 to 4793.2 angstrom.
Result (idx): 15.93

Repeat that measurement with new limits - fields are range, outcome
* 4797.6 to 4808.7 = 16.75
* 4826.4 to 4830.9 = 16.26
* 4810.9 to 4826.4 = 15.51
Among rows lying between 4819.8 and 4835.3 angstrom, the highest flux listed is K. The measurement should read 17.88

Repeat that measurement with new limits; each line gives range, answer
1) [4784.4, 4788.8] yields 17.28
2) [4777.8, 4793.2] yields 18.69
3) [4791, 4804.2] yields 19.21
